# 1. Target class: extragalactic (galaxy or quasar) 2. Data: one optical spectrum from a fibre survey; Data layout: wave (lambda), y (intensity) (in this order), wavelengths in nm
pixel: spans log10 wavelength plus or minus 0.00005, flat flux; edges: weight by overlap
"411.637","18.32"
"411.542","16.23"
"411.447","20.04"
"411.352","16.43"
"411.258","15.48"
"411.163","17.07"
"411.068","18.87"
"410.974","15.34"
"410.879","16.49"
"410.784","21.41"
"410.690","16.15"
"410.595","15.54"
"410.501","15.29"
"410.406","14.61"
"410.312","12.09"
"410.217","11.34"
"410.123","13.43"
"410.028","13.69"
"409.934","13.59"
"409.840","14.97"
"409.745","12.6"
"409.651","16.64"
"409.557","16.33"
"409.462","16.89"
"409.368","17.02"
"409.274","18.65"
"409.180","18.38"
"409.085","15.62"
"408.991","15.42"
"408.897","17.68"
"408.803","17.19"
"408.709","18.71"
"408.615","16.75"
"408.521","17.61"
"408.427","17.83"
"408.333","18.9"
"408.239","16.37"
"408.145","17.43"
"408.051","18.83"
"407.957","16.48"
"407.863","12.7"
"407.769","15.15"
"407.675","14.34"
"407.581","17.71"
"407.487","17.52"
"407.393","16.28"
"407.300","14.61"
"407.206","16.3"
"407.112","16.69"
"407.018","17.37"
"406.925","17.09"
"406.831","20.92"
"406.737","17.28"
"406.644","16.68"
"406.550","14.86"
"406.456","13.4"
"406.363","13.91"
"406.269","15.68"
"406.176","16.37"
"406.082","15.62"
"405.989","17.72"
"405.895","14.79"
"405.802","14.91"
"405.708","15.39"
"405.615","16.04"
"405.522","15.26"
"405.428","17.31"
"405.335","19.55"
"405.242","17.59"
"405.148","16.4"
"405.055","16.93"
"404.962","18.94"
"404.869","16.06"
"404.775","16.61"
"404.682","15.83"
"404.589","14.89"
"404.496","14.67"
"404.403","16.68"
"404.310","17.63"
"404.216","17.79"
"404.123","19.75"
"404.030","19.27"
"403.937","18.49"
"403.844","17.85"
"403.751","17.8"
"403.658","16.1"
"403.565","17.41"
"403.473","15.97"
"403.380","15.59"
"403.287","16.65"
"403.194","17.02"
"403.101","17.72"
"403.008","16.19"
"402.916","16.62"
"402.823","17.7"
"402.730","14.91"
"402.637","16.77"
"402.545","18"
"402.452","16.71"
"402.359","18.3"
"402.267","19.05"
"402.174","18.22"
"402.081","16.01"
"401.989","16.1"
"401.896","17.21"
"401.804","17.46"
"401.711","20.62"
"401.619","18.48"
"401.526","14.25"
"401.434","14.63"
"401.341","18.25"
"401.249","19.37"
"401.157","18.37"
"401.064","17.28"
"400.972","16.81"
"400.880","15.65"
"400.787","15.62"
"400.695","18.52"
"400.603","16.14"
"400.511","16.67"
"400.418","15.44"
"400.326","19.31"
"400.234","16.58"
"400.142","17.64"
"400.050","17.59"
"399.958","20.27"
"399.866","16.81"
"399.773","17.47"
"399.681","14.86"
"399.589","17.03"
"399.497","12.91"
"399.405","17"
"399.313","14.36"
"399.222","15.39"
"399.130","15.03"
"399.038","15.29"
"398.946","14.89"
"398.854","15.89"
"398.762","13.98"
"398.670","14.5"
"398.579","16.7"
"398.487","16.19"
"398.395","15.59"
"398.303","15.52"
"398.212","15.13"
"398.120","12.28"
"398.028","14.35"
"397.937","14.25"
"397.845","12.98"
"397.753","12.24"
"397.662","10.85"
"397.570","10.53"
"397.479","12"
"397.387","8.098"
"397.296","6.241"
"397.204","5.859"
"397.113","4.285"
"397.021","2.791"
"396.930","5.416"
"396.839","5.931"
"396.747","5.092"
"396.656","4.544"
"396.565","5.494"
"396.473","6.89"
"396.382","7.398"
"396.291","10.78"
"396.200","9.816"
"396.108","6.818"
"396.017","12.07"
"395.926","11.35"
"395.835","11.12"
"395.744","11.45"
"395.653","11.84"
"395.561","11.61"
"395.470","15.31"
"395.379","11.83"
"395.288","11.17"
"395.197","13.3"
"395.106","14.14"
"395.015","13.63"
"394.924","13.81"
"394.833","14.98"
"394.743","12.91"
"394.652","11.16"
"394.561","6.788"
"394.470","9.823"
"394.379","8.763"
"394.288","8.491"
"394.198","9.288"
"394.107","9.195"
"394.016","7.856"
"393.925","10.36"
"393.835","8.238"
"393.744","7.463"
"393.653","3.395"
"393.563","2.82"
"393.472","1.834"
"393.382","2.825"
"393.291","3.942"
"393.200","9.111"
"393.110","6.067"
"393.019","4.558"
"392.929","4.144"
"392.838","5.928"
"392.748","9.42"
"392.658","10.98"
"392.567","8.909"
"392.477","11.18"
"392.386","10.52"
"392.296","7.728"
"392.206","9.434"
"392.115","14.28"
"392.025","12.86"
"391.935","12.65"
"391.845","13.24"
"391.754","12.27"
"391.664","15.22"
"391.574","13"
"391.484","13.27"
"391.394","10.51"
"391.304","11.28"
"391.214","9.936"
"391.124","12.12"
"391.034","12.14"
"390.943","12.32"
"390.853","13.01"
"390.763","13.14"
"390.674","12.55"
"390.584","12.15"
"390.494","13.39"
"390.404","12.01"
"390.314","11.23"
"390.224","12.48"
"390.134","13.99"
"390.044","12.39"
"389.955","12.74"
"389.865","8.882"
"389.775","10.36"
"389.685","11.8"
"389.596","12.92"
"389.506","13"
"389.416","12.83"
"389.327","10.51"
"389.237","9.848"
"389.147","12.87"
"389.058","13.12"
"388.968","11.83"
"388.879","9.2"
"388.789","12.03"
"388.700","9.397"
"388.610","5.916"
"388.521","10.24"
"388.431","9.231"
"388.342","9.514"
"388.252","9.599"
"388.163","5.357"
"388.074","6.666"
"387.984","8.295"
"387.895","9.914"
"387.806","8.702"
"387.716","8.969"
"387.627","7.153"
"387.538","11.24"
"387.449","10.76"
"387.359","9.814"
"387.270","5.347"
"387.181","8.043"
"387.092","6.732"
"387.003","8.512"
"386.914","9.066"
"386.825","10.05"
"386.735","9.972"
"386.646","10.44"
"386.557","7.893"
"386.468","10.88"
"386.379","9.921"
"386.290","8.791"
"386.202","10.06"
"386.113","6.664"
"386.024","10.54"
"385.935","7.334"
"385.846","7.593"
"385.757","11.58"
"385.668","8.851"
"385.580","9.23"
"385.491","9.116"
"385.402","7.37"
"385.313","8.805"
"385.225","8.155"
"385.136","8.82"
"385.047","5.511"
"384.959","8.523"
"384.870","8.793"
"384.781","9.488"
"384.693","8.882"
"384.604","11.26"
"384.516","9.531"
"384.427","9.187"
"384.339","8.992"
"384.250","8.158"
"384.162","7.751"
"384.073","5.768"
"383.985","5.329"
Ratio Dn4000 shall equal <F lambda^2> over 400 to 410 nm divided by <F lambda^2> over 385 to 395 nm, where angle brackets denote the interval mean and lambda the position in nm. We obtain 1.9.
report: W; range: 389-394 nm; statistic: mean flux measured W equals 10.3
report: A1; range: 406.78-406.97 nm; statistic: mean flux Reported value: 18.9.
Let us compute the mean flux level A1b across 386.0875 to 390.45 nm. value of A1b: 9.96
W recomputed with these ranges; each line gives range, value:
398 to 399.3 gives 15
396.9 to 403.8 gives 15.3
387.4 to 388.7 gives 8.7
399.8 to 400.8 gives 17.4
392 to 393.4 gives 8.28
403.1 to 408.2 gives 16.6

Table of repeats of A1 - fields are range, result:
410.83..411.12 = 16.9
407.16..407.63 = 16.5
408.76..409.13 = 16.5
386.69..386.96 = 9.66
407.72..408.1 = 15.8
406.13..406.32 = 16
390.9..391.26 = 11.6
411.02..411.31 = 17.2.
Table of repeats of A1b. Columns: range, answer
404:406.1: 16.8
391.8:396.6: 9.46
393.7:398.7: 10.5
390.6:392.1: 12.5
